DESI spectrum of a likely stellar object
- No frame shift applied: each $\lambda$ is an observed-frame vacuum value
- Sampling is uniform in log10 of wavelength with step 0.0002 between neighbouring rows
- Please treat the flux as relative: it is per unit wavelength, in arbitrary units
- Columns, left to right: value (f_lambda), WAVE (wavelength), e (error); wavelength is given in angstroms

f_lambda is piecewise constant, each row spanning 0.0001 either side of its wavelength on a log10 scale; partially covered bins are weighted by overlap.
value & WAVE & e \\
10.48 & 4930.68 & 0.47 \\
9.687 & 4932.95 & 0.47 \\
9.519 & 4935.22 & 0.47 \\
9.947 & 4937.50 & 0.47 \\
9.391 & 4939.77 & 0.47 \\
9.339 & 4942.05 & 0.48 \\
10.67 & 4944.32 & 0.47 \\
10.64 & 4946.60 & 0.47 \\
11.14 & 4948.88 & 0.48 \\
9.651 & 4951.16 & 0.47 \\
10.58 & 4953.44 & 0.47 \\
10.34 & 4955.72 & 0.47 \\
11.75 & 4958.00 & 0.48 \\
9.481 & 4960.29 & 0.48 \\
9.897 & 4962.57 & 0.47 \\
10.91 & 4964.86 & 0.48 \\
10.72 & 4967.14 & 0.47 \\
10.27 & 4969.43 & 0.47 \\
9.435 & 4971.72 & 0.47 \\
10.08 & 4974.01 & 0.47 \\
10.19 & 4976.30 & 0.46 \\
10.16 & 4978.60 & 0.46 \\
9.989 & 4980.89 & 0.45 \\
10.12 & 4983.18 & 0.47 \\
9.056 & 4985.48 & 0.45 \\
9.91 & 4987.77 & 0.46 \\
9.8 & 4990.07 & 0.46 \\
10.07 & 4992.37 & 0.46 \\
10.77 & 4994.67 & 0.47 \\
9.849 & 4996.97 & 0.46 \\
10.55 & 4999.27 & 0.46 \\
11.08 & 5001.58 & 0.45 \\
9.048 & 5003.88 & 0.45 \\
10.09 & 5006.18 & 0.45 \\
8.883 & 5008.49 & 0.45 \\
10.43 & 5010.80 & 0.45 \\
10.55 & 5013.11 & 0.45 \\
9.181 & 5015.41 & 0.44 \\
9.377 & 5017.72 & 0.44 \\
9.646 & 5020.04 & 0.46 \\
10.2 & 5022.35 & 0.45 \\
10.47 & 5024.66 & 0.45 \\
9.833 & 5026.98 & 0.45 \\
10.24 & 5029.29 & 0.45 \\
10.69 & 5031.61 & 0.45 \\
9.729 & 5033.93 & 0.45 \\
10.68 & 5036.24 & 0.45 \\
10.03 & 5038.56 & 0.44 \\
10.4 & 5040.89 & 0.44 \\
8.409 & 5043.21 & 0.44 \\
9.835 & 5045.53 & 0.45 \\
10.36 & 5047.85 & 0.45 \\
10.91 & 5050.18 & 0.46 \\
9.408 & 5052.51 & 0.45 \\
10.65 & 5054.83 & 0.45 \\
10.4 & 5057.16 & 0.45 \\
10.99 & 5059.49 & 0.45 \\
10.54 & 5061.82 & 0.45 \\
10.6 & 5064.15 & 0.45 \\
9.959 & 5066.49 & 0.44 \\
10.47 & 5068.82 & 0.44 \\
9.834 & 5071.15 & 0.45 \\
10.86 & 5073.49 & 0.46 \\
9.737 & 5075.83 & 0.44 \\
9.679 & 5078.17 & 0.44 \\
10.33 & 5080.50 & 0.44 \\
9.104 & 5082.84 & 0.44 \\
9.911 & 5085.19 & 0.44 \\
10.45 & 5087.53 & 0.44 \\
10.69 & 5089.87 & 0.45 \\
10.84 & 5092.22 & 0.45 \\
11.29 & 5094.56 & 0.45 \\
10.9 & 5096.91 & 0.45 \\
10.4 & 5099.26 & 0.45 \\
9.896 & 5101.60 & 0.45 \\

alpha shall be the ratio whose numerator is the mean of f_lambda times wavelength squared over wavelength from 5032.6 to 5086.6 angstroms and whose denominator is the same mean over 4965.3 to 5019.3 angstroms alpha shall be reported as 1.04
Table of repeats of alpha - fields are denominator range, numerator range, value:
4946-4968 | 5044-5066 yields 1.03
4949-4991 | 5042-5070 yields 1.04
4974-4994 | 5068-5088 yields 1.05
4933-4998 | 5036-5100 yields 1.06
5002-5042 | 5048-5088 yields 1.04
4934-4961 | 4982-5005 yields 1.00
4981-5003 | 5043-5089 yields 1.03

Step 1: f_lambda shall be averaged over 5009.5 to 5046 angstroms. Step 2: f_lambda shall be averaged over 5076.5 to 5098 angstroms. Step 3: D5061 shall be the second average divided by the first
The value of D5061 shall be 1.04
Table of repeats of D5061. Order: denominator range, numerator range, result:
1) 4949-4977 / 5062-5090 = 0.98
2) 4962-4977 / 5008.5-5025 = 0.97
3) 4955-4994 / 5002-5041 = 0.98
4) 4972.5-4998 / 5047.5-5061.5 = 1.05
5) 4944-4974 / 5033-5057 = 0.97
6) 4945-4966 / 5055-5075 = 1.00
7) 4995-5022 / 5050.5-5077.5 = 1.04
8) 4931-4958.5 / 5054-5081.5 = 1.01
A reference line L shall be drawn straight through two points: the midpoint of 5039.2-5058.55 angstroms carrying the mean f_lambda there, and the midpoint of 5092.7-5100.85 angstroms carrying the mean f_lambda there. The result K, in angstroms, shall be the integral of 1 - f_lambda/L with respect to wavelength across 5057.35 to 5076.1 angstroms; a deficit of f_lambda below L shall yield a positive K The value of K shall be -0.1 angstroms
